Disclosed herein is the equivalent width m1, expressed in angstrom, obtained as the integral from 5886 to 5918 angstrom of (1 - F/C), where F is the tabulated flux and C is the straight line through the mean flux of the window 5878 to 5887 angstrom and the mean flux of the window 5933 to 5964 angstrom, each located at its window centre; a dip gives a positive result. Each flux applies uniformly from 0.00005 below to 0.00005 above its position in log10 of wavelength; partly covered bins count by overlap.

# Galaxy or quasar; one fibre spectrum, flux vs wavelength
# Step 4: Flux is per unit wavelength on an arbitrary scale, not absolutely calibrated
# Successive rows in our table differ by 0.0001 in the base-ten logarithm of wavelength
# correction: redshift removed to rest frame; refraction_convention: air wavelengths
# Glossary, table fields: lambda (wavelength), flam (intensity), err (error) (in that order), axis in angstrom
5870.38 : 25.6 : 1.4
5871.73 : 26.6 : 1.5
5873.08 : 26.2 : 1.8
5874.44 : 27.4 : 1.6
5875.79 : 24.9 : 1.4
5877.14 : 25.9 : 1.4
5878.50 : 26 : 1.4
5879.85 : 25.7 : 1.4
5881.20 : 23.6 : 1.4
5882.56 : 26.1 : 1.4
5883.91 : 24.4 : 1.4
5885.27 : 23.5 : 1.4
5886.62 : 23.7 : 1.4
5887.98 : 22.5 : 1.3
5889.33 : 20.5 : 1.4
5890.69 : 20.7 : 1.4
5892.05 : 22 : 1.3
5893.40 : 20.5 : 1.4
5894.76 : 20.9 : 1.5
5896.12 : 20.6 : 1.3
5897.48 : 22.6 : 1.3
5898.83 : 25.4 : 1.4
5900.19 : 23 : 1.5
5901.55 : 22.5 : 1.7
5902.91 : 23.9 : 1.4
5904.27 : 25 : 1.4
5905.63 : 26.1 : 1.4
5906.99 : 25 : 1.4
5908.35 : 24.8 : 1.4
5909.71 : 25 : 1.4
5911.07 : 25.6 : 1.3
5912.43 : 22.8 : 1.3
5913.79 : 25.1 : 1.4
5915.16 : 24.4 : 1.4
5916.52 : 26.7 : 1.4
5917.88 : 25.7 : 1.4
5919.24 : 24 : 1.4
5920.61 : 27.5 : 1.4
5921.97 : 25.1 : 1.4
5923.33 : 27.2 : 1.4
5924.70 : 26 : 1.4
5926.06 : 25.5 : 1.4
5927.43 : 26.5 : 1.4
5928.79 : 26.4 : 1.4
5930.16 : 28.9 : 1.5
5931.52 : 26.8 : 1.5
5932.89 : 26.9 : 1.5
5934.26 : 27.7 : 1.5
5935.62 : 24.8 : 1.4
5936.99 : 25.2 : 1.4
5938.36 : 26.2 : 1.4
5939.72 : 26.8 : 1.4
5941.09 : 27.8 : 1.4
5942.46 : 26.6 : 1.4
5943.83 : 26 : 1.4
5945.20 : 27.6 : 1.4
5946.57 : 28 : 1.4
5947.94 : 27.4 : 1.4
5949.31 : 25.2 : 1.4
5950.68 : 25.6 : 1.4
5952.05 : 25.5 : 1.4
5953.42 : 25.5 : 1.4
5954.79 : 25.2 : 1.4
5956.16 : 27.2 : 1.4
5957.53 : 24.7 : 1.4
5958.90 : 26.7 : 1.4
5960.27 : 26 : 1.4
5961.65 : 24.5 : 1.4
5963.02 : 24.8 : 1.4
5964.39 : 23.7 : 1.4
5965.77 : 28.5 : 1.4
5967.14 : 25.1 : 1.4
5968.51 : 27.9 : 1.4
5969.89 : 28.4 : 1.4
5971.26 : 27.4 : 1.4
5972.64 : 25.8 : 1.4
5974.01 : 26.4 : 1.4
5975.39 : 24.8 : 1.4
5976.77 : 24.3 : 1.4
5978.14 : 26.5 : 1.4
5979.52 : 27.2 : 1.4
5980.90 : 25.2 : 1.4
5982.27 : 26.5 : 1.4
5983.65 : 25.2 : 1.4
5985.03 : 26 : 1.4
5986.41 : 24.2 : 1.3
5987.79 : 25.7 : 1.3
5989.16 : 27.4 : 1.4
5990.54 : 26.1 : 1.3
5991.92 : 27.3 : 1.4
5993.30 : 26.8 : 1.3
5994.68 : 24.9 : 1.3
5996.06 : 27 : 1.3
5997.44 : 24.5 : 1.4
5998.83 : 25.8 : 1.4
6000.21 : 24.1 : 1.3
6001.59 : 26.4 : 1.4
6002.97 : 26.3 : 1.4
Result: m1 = 2.1 angstrom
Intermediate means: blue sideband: 24.7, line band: 23.5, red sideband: 26.1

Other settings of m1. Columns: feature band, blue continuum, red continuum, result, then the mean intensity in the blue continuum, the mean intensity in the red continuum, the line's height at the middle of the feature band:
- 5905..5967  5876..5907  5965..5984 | -2.37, 23.5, 26.4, 25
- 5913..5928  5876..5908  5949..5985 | -0.82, 23.5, 25.9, 24.4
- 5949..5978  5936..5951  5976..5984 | 0.30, 26.6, 25.8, 26.2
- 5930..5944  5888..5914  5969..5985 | -1.16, 23.2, 26.2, 24.6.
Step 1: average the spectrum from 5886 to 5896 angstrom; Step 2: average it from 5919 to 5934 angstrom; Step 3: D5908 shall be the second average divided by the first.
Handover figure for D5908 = 1.2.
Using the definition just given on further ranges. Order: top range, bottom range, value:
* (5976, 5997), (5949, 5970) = 1.01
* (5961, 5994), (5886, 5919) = 1.11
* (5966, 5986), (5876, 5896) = 1.13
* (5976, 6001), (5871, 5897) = 1.09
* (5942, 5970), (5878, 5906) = 1.12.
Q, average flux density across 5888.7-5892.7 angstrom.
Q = 21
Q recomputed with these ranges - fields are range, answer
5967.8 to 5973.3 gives 27.4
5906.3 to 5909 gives 24.9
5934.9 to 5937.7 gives 25.1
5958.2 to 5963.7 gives 25.5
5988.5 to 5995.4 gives 26.5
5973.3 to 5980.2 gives 25.8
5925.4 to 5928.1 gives 26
